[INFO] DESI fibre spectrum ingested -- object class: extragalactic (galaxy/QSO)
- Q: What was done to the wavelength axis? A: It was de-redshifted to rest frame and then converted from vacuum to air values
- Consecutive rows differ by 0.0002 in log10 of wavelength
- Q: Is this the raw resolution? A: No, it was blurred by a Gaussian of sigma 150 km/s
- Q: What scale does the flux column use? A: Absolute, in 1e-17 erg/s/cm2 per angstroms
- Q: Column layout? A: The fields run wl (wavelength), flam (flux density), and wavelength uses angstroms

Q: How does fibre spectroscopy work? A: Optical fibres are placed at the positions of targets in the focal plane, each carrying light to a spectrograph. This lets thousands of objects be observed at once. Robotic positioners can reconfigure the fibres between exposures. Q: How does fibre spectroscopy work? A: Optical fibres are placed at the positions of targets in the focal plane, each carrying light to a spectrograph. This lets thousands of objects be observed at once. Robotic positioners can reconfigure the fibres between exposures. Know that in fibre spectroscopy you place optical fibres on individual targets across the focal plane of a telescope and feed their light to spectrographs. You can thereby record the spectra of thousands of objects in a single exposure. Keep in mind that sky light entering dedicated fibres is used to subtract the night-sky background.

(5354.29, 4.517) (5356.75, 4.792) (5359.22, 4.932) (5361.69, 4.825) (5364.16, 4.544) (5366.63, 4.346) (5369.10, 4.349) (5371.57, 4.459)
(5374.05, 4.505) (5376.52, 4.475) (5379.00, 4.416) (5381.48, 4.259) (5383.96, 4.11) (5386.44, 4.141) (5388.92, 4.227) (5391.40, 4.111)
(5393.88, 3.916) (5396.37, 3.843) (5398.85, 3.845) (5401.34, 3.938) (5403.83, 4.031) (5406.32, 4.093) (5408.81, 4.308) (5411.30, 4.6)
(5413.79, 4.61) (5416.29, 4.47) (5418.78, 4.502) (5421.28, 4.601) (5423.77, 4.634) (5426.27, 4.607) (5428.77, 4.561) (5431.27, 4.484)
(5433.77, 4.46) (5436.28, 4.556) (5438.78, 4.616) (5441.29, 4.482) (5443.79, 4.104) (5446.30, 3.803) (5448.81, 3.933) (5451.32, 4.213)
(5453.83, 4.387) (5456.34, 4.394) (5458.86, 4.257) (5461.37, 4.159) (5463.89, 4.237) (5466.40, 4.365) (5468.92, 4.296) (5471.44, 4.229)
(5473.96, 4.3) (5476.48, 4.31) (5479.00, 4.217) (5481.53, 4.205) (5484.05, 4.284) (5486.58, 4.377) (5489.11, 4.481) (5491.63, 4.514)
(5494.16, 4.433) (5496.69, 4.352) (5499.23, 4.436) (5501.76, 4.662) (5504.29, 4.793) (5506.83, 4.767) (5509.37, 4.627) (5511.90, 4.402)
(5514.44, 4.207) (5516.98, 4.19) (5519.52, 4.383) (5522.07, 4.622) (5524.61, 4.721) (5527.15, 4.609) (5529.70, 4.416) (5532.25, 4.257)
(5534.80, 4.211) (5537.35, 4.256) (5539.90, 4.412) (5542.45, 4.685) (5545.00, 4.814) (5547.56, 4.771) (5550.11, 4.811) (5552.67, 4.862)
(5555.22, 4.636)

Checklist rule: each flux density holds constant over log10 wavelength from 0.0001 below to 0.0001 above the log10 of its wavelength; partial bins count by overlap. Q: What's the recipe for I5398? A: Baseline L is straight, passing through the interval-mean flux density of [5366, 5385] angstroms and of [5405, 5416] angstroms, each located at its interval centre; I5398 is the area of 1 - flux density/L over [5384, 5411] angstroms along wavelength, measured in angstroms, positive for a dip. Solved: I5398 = 2.0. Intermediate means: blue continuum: 4.37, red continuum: 4.41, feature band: 4.07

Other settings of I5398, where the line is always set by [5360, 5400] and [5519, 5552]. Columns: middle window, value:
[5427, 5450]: 0.2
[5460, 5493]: 1.0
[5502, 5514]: -0.3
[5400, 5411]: 0.5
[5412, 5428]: -0.8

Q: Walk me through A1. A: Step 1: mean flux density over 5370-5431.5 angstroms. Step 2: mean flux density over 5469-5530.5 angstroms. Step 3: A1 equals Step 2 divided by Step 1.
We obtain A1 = 1.03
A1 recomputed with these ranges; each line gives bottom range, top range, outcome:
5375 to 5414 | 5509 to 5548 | 1.07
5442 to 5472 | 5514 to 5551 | 1.07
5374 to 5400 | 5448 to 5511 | 1.05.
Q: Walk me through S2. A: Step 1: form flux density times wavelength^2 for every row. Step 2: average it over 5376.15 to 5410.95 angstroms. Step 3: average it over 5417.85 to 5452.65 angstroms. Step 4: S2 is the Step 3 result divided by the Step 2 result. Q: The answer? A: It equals 1.08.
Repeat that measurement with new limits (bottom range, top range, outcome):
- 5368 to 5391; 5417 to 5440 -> 1.07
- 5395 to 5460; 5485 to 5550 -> 1.08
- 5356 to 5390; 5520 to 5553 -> 1.09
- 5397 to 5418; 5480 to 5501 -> 1.07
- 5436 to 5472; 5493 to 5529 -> 1.08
